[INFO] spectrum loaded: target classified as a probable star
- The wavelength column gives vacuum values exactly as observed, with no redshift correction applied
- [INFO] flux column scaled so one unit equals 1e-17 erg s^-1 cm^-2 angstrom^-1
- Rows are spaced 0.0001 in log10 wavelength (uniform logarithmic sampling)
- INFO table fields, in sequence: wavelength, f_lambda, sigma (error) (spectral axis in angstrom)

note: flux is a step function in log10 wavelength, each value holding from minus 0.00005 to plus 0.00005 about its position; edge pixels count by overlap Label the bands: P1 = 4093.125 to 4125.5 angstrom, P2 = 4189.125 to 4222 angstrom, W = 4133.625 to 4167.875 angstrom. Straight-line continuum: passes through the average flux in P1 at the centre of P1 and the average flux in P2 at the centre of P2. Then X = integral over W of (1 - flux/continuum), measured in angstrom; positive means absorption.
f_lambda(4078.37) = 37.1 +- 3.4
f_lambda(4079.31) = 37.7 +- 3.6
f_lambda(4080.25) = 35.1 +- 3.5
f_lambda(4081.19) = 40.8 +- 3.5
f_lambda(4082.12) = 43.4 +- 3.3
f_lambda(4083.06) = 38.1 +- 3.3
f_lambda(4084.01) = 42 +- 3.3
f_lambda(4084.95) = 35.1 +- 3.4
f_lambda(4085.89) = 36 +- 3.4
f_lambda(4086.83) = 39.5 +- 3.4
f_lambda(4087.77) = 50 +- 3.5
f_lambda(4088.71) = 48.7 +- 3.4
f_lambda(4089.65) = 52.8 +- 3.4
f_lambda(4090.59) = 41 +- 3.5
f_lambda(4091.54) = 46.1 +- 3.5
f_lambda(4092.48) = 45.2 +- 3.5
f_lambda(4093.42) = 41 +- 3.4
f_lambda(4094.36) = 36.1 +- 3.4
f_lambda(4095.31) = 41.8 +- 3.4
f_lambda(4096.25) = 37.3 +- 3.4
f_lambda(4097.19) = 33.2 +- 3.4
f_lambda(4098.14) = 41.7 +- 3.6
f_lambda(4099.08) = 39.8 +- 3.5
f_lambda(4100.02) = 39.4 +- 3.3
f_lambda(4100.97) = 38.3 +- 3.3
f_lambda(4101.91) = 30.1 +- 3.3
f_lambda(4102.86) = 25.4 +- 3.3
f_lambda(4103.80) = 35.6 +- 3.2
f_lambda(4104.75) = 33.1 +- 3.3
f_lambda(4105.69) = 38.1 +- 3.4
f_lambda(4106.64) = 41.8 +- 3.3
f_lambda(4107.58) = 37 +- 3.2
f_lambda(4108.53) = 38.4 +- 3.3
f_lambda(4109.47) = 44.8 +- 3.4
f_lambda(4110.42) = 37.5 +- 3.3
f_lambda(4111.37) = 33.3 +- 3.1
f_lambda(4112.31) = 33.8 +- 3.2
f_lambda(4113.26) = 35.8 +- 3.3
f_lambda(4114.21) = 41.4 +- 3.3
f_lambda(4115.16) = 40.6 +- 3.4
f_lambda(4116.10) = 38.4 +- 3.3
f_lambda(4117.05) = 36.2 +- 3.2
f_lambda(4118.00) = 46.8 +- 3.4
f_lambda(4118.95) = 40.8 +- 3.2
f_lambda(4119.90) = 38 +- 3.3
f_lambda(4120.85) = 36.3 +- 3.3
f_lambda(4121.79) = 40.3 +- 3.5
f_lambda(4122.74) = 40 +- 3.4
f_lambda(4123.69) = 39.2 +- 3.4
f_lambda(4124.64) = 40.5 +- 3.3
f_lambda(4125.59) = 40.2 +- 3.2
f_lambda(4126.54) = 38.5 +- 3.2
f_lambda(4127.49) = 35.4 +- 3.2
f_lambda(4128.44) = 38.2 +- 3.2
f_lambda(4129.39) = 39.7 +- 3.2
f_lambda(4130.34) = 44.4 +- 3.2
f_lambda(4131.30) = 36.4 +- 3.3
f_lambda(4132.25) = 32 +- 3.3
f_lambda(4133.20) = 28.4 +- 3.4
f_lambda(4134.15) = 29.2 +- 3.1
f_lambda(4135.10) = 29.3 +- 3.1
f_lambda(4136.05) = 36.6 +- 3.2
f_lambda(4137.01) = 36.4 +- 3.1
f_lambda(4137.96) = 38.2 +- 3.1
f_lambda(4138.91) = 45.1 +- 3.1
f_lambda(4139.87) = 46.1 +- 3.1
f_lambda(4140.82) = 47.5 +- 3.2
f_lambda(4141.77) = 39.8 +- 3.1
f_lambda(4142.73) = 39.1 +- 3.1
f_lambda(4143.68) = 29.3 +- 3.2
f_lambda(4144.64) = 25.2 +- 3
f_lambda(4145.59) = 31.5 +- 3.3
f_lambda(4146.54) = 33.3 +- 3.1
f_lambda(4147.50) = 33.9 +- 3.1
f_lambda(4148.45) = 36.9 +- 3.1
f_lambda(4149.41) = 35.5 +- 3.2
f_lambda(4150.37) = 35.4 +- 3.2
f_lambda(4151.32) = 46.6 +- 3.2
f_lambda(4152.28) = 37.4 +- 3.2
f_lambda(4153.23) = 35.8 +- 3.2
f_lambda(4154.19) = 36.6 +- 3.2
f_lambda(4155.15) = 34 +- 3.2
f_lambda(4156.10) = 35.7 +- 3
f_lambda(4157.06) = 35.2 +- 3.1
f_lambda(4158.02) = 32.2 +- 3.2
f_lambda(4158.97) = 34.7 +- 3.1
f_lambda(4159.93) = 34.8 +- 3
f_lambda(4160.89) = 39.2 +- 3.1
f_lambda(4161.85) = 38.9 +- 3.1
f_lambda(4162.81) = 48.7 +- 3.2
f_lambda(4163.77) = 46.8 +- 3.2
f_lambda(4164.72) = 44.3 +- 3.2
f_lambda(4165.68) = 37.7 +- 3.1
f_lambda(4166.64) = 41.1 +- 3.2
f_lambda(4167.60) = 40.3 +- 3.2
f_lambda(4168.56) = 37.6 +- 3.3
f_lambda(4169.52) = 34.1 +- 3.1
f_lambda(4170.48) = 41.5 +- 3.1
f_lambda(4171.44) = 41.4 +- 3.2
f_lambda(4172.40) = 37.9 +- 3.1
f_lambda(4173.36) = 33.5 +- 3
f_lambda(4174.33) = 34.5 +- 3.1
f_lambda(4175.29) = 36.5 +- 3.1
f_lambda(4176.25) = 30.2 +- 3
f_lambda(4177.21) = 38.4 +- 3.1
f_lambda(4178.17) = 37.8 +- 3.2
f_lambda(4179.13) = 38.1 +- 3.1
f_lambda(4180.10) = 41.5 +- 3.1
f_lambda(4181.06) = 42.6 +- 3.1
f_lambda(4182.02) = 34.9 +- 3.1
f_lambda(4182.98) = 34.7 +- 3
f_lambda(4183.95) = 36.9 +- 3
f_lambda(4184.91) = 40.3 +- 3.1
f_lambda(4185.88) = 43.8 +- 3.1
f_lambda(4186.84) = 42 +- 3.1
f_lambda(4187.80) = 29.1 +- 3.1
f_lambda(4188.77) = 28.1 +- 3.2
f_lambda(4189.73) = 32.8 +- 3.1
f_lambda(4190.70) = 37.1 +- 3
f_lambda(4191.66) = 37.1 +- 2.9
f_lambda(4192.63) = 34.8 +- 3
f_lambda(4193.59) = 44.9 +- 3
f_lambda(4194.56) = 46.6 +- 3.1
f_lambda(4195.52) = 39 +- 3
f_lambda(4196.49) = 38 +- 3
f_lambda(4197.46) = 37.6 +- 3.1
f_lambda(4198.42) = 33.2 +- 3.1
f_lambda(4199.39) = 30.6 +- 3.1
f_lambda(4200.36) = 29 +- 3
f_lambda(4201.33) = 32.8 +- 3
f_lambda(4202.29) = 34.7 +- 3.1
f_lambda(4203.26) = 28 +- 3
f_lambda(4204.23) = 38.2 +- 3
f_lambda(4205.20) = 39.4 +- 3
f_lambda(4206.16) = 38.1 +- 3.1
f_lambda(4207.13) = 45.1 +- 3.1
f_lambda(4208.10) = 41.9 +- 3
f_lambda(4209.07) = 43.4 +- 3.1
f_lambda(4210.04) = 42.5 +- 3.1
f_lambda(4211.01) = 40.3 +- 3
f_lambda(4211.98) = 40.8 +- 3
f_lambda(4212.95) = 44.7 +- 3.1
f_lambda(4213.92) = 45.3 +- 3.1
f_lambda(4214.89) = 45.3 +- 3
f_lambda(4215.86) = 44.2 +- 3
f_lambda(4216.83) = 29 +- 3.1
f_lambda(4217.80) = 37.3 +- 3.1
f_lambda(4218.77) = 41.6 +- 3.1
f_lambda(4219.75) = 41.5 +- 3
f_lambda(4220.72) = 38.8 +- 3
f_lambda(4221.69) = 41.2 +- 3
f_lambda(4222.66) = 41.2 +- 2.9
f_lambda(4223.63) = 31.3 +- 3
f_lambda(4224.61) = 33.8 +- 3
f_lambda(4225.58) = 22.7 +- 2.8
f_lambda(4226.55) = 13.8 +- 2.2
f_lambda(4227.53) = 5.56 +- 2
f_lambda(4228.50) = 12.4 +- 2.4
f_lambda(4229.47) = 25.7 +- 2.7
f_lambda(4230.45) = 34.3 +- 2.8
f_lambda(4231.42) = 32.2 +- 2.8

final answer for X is 0.8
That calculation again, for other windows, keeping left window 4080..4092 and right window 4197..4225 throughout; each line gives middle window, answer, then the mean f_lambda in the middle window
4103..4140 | 3.04 angstrom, 37.8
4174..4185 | 0.62 angstrom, 37.1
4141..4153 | 1.41 angstrom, 35.6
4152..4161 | 1.06 angstrom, 35.4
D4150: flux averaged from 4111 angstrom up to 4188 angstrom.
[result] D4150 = 37.7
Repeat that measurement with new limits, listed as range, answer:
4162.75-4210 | 37.8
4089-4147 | 38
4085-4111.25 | 39.5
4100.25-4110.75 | 36.4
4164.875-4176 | 37.8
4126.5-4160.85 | 36.2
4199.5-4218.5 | 38.8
